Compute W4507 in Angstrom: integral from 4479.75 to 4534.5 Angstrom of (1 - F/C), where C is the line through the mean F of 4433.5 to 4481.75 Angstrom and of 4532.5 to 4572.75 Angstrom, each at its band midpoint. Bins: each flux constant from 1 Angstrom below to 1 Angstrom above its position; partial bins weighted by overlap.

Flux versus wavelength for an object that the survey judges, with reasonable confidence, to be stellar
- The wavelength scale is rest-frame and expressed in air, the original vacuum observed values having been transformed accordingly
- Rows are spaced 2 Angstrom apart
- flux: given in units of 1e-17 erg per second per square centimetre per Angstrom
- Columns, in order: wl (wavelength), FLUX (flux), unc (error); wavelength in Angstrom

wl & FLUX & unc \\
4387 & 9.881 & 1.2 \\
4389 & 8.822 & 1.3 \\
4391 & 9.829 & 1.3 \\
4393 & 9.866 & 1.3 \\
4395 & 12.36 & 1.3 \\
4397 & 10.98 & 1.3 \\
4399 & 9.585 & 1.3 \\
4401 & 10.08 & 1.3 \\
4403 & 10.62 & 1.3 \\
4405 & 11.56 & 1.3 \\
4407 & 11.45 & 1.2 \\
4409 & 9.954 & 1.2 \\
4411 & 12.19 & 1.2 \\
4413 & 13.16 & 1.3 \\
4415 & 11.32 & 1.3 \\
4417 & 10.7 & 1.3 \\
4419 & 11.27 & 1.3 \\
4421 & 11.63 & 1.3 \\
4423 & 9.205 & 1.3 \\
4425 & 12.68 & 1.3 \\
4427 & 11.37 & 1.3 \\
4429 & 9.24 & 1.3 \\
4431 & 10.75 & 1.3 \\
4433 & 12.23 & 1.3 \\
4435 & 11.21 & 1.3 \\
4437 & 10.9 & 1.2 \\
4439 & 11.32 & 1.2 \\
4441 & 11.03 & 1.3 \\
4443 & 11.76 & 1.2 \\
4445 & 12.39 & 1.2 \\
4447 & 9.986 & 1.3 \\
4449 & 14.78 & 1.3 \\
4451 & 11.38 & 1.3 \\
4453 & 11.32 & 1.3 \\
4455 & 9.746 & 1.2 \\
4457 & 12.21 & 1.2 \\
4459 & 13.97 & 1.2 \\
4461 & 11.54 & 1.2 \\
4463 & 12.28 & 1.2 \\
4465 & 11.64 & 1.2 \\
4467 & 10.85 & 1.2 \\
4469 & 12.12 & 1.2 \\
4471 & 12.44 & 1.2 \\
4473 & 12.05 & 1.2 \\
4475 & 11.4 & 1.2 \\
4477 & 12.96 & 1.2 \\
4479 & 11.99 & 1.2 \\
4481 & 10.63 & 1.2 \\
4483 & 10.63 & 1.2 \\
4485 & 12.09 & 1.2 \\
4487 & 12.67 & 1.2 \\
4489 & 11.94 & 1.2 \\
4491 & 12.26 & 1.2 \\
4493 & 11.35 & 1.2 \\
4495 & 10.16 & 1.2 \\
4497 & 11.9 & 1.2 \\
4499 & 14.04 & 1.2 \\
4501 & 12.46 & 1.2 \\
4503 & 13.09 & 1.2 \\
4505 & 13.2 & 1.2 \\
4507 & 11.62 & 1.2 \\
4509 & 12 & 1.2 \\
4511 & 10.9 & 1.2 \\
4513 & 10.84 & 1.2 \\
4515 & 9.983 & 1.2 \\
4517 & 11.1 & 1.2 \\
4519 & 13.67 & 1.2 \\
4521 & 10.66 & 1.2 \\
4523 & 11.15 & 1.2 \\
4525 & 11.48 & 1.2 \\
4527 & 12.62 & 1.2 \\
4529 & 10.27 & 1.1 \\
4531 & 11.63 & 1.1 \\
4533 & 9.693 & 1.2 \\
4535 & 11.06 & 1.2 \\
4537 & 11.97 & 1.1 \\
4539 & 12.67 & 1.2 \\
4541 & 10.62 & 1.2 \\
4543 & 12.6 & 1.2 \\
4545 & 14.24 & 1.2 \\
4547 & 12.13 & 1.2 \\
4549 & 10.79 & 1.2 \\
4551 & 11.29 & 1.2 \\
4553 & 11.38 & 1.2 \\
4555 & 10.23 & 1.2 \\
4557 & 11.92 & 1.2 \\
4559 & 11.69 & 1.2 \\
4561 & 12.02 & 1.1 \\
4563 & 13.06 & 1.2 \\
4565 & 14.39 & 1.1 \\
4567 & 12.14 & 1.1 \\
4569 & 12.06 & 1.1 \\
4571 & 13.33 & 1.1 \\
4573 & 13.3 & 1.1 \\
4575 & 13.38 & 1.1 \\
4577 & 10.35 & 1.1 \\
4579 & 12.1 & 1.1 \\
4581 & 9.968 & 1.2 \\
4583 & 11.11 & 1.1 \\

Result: 1.2 Angstrom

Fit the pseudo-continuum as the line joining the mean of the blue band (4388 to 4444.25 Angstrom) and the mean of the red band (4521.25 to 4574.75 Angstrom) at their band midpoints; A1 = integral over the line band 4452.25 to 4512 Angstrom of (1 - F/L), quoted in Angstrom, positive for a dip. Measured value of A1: -2.47 Angstrom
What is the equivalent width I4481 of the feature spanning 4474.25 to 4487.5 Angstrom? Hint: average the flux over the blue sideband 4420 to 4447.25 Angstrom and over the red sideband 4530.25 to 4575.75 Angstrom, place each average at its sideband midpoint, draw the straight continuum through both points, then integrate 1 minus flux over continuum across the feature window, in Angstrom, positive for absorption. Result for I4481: -0.3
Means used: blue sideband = 11.2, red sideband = 12.1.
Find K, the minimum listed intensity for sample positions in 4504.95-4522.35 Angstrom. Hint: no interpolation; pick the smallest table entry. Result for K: 9.983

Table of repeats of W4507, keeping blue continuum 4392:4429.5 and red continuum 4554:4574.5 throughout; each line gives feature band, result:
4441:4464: -1.0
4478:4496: 0.3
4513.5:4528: 0.7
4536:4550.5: 0.2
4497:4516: -0.2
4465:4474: -0.2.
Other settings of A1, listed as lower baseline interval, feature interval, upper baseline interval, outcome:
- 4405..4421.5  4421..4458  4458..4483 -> 1.2 Angstrom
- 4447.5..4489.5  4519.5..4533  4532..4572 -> 0.8 Angstrom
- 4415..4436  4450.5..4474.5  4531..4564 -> -1.2 Angstrom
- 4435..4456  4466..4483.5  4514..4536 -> -0.5 Angstrom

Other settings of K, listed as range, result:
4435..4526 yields 9.746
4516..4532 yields 10.27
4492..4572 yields 9.693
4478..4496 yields 10.16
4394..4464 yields 9.205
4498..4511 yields 10.9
